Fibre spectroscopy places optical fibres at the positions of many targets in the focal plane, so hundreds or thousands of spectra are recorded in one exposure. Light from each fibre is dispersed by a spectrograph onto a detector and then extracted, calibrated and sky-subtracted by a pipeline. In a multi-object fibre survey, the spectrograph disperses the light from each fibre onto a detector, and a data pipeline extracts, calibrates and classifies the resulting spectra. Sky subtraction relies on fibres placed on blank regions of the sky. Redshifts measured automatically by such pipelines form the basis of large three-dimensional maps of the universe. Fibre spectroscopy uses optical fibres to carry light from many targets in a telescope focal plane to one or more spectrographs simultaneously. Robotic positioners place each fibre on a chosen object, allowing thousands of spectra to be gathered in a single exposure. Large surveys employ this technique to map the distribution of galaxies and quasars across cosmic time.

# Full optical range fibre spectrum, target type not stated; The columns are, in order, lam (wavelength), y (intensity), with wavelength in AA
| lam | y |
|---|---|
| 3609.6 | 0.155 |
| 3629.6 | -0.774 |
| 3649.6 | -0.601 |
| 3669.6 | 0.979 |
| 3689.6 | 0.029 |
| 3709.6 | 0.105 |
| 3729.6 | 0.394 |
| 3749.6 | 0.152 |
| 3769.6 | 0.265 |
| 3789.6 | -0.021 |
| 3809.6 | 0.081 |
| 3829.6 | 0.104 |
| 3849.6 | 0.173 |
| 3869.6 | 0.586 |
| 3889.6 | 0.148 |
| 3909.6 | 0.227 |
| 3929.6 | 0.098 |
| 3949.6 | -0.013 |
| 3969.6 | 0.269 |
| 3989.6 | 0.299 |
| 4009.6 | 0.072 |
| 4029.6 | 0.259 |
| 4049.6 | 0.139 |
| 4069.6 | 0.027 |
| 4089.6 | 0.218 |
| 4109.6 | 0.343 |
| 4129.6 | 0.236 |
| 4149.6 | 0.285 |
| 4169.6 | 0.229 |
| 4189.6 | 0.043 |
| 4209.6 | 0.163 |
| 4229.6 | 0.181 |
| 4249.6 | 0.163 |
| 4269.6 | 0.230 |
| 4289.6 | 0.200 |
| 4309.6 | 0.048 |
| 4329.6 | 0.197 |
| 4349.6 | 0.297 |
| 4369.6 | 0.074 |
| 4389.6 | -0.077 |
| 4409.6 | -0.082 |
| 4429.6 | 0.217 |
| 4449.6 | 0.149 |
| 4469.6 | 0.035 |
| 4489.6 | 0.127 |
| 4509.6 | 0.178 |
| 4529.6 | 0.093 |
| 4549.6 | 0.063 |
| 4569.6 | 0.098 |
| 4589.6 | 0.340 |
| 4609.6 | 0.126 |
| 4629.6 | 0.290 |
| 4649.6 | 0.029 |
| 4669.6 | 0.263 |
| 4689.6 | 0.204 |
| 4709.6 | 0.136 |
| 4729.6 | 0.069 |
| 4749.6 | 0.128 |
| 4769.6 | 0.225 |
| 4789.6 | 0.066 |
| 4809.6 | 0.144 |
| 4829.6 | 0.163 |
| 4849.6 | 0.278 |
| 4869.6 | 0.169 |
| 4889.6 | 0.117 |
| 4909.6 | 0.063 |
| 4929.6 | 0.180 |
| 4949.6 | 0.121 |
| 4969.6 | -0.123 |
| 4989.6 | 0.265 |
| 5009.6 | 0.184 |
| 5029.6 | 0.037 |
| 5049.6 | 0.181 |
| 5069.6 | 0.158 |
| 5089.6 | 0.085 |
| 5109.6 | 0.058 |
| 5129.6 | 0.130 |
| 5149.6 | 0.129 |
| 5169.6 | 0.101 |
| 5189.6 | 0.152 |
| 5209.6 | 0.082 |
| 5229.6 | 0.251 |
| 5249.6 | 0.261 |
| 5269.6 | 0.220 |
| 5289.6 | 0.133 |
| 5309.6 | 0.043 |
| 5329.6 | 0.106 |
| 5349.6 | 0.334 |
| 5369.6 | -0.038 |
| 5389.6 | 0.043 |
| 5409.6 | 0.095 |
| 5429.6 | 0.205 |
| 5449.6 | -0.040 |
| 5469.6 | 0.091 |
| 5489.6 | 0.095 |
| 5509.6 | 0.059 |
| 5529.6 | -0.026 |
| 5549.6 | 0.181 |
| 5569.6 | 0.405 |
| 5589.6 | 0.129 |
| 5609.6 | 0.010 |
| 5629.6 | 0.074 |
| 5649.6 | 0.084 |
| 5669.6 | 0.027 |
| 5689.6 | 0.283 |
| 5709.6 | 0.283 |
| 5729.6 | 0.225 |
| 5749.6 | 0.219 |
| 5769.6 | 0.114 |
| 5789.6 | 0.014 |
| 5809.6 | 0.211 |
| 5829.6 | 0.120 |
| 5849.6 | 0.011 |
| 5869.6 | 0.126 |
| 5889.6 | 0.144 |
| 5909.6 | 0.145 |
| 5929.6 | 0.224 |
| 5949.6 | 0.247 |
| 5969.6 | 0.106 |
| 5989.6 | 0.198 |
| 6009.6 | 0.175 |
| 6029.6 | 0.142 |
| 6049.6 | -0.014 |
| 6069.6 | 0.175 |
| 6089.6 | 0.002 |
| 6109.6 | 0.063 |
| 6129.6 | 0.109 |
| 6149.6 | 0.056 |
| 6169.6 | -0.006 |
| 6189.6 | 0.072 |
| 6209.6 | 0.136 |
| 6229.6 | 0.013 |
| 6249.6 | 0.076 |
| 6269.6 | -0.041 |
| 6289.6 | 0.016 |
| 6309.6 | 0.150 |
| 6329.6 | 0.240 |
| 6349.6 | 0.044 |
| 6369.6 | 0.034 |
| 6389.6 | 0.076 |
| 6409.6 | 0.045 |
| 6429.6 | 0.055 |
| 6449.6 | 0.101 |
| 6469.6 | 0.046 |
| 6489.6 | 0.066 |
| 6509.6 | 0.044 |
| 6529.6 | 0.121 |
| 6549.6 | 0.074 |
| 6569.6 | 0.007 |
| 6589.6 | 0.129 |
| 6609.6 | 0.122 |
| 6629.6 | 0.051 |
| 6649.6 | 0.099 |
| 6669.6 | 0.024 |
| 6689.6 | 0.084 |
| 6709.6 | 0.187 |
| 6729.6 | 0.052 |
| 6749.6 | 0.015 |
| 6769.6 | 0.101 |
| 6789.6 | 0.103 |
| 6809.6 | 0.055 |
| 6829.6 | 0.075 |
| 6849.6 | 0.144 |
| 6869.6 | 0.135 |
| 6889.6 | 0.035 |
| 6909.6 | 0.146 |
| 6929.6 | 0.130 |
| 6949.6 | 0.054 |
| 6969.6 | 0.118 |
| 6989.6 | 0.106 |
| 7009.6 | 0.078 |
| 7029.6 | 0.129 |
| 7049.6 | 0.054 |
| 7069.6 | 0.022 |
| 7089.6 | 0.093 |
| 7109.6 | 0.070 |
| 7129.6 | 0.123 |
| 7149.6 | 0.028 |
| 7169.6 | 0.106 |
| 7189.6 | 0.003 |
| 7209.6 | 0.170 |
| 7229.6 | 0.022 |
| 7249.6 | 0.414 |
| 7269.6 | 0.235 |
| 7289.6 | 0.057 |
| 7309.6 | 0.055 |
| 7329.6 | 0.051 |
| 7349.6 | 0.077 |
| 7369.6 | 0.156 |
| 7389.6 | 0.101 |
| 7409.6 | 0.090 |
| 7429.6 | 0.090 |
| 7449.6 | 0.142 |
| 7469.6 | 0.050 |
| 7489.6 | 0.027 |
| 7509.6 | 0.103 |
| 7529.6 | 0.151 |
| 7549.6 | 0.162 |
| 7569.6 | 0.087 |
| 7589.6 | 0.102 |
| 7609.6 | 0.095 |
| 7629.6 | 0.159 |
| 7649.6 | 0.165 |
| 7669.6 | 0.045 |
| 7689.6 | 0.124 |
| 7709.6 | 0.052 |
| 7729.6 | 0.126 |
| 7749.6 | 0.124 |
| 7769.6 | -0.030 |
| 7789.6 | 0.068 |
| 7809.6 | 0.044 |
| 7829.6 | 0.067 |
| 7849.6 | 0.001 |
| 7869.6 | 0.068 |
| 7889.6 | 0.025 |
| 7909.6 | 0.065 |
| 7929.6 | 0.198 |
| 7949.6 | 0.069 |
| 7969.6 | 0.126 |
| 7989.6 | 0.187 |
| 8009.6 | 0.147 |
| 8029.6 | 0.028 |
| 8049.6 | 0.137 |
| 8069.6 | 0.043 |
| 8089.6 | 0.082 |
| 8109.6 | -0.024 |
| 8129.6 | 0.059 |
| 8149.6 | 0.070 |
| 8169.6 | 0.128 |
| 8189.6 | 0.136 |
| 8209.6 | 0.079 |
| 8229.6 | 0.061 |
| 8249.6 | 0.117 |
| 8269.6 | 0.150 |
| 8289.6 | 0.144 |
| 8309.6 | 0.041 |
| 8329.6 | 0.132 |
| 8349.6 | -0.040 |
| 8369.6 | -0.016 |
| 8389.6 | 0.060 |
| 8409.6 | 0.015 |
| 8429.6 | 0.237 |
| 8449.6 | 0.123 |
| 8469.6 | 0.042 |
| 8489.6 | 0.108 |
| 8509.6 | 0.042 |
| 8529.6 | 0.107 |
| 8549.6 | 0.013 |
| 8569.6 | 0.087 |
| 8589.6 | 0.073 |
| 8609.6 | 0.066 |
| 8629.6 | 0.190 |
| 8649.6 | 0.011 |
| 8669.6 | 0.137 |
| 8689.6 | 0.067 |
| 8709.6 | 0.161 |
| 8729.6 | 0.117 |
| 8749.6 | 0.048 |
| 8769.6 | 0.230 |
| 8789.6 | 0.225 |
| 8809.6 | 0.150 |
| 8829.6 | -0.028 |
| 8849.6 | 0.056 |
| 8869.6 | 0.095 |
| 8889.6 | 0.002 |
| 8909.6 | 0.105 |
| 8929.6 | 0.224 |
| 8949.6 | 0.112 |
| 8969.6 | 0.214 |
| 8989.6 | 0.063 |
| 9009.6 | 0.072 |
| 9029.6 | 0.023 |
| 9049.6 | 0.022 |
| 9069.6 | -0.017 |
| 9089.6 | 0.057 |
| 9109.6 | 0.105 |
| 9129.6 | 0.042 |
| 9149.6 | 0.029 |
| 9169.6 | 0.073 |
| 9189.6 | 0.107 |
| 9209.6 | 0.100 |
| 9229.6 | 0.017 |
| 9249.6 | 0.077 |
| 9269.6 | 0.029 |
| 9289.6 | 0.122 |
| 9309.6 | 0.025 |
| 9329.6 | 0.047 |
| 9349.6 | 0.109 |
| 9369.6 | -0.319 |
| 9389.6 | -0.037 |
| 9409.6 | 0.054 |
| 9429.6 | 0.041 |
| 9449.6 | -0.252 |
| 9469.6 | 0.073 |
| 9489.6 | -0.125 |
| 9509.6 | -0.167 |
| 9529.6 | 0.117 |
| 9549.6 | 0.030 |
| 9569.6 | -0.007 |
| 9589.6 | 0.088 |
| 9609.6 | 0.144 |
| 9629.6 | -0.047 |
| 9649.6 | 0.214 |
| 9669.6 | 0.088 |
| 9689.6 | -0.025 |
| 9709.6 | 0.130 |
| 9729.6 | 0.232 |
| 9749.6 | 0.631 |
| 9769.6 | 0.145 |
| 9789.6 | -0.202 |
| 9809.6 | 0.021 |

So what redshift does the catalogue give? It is 0.947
